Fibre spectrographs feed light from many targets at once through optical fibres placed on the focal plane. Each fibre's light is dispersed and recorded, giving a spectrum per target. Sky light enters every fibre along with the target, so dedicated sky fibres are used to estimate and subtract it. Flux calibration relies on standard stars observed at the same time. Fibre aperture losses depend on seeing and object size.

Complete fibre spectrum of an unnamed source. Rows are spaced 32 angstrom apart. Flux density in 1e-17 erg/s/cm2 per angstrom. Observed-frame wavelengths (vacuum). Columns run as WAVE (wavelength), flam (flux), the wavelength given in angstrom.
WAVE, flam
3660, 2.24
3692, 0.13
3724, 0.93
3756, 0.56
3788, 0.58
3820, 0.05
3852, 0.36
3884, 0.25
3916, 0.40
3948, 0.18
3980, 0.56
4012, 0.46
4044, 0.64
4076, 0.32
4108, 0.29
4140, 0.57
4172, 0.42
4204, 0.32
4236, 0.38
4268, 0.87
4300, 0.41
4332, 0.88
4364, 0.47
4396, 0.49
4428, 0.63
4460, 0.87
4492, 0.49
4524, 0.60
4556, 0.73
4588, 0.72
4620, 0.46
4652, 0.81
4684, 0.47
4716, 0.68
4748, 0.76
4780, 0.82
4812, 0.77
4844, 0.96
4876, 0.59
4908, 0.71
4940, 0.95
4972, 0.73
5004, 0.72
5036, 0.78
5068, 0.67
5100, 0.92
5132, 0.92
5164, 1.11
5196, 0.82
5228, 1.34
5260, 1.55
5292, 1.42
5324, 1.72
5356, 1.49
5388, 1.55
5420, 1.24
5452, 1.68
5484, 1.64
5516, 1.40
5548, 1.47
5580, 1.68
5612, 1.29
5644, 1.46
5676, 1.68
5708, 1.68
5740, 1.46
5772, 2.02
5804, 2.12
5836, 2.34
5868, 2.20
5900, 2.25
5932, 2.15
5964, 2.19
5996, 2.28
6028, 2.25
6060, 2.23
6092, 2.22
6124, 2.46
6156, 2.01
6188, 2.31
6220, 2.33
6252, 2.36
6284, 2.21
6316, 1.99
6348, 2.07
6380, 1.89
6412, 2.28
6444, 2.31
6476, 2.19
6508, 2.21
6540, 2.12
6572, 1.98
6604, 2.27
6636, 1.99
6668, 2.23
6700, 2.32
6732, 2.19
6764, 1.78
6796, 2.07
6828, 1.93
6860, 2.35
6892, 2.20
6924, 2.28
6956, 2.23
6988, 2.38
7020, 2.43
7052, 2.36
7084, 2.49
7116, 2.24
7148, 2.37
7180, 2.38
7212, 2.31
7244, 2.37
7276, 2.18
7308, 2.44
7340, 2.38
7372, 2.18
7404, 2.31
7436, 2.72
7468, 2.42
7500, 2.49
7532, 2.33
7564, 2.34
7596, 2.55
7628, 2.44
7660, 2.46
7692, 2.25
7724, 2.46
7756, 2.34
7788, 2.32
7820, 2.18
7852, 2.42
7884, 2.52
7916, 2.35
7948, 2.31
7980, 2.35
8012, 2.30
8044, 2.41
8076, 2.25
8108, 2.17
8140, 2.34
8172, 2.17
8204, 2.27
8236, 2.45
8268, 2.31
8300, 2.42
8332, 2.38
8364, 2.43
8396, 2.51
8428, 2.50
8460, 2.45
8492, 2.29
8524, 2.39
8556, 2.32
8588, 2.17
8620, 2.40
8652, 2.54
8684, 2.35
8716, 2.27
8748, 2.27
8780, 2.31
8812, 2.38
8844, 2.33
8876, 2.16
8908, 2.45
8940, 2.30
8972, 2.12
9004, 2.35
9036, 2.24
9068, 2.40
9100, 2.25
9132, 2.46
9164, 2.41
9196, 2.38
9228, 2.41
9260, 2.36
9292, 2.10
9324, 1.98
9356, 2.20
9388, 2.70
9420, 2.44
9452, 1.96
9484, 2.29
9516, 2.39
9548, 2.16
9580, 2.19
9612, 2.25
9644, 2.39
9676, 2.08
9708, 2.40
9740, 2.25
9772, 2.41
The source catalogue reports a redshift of 0.308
